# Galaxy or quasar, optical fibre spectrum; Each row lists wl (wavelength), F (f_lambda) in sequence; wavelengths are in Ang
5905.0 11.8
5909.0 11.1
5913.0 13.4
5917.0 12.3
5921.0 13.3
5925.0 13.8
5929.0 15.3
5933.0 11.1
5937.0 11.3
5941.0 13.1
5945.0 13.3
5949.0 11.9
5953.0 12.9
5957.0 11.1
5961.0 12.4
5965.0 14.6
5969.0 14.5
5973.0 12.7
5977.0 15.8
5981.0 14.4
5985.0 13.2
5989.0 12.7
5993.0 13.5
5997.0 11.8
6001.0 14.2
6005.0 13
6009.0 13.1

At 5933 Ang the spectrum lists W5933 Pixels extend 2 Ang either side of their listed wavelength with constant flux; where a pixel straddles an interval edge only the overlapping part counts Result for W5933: 11.1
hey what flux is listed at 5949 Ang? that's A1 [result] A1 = 11.9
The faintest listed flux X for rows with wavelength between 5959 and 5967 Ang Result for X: 12.4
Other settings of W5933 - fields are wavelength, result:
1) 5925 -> 13.8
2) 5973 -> 12.7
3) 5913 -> 13.4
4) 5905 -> 11.8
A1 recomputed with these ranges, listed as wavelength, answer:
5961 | 12.4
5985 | 13.2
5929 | 15.3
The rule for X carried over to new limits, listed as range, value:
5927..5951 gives 11.1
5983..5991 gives 12.7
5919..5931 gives 13.3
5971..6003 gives 11.8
